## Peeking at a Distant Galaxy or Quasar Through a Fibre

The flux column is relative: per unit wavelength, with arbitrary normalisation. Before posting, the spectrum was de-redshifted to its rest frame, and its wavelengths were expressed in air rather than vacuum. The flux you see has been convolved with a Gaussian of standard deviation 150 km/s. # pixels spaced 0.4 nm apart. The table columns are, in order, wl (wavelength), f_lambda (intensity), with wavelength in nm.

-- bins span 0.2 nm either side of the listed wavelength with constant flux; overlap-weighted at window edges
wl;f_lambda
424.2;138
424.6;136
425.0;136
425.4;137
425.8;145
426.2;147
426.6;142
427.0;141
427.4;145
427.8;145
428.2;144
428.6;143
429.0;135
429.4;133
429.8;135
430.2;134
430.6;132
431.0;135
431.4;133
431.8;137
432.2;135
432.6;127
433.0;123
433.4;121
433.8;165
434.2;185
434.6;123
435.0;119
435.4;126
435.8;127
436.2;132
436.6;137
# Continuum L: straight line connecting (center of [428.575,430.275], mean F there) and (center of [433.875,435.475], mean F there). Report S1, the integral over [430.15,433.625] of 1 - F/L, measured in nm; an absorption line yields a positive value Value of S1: 0.18 nm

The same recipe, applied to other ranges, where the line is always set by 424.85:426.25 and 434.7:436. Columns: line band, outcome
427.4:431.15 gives -0.09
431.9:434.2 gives -0.20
